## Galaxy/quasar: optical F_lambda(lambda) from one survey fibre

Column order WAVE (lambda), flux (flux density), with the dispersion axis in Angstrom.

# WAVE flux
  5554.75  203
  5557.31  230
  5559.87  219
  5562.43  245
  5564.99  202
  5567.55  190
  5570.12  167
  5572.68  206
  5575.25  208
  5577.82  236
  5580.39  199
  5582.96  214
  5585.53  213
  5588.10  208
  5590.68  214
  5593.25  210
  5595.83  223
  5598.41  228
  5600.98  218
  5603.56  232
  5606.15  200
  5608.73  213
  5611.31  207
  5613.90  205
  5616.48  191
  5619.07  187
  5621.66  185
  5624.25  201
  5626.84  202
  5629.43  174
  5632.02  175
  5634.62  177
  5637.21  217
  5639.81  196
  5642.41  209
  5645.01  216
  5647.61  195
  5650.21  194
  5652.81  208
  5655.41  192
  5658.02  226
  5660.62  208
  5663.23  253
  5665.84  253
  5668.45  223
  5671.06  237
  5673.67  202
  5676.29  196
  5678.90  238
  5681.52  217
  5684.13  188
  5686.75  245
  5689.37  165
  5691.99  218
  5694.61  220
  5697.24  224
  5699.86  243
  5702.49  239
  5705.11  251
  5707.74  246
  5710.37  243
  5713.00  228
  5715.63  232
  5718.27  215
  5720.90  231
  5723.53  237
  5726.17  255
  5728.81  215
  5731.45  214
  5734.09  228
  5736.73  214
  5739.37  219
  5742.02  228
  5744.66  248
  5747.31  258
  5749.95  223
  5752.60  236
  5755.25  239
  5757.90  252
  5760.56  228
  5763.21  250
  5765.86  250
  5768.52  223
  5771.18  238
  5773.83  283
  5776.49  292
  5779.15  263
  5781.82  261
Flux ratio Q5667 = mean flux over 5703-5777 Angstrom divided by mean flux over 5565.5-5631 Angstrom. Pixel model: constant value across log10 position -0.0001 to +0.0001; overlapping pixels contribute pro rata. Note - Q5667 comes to 1.2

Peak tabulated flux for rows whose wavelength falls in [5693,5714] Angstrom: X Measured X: 251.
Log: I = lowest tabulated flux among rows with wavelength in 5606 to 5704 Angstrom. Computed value 165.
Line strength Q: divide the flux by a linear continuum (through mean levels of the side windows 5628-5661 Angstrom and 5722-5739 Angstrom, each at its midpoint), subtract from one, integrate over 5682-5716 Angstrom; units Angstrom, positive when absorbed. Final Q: -1.5 Angstrom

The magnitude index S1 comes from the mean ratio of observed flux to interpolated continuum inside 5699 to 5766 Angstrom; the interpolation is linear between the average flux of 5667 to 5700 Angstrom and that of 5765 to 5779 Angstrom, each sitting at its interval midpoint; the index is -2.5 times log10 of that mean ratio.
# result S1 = 0.02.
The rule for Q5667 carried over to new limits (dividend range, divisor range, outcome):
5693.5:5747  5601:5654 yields 1.16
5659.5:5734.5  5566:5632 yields 1.11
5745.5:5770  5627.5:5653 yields 1.23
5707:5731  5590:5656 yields 1.15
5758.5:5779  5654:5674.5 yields 1.12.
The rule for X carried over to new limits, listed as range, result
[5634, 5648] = 217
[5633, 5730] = 255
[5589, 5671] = 253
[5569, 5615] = 236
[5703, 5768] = 258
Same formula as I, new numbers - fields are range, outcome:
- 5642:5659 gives 192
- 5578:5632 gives 174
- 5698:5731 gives 215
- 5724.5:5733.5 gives 214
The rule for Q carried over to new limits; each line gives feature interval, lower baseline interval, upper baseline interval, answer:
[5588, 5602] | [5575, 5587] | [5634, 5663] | -0.32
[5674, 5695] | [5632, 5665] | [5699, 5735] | 1.05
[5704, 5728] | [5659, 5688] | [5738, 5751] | -0.65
